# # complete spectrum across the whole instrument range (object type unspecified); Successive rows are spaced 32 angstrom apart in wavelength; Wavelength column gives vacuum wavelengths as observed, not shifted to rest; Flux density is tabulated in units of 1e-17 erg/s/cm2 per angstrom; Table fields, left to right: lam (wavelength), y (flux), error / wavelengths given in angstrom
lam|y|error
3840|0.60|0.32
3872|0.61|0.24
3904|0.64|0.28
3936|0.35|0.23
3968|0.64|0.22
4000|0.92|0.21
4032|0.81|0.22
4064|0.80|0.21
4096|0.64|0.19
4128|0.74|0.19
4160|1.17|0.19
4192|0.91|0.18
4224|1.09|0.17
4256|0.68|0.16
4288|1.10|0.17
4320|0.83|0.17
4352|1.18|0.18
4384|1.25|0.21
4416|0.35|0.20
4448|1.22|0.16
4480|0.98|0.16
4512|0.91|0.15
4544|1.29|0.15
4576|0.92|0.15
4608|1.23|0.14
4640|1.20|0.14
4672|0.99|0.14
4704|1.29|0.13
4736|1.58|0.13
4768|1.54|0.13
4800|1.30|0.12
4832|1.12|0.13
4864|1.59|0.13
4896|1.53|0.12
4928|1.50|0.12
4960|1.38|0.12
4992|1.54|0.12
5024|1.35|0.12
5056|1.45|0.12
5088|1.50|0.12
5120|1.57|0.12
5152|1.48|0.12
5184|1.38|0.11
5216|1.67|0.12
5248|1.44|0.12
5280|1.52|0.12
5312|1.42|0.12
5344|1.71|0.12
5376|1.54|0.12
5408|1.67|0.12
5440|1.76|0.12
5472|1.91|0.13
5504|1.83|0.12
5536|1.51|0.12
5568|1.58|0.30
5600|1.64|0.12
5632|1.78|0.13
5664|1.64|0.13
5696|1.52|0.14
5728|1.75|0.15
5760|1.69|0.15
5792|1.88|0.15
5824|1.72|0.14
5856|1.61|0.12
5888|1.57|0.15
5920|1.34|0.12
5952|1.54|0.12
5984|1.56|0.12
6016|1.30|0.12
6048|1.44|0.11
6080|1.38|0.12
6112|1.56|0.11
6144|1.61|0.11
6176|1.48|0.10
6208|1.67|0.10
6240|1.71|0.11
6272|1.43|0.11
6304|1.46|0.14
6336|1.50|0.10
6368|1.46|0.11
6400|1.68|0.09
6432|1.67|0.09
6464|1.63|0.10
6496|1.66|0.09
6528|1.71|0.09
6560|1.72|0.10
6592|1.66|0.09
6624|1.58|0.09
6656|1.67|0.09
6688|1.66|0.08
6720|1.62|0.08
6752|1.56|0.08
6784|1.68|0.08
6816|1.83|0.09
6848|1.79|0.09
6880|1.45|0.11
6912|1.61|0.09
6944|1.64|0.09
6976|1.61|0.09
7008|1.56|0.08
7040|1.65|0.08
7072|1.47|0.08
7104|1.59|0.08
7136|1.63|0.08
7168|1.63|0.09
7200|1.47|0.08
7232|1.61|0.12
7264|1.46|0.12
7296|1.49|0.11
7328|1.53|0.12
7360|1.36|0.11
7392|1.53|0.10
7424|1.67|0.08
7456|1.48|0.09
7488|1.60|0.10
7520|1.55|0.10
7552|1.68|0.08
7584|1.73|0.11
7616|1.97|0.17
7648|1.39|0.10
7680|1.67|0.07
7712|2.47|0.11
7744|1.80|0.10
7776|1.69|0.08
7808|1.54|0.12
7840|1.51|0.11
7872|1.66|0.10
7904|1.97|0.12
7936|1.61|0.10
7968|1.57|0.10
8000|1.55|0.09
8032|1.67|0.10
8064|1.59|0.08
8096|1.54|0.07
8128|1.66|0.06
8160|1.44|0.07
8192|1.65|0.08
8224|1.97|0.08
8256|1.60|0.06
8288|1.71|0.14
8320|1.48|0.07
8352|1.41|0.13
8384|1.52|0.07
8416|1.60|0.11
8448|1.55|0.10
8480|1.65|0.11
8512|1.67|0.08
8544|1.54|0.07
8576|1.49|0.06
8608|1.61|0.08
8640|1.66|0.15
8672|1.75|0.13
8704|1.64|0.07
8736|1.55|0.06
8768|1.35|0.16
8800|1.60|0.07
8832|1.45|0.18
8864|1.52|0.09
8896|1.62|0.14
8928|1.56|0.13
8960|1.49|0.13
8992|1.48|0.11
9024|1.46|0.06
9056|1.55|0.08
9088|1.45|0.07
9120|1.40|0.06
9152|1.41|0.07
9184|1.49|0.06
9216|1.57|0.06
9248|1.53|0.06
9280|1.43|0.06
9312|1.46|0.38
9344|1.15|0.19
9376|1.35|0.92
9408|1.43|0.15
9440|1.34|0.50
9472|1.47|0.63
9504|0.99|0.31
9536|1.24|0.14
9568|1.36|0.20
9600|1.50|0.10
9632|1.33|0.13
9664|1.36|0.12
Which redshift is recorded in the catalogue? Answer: 0.175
